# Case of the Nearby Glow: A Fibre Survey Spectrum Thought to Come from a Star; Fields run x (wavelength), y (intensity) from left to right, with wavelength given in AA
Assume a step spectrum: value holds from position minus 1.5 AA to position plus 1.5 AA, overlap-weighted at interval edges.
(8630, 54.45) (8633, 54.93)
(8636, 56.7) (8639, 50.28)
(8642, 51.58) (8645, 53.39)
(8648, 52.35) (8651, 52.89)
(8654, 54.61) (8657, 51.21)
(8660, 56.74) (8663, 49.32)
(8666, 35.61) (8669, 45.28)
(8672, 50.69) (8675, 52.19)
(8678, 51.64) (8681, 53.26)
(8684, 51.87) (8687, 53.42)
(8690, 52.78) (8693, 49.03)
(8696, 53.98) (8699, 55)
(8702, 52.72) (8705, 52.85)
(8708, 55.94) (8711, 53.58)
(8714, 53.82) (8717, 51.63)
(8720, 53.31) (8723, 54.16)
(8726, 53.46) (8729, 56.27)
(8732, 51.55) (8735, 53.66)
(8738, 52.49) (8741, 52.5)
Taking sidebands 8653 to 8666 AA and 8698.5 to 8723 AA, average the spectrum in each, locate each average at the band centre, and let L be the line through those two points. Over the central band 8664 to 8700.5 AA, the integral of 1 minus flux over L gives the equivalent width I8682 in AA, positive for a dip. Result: 1.2 AA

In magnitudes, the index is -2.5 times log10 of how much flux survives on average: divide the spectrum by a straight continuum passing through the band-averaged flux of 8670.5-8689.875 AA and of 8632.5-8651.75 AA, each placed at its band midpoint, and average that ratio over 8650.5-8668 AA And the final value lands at 0.06 mag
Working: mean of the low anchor 53.1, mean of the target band 49.8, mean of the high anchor 52.2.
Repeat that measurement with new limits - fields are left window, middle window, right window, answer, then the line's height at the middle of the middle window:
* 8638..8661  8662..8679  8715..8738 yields 0.12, 53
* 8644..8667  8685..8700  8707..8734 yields 0.00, 52.6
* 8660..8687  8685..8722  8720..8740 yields -0.03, 51.6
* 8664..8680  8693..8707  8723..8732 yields -0.05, 50.8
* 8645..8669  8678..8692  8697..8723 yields -0.01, 52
